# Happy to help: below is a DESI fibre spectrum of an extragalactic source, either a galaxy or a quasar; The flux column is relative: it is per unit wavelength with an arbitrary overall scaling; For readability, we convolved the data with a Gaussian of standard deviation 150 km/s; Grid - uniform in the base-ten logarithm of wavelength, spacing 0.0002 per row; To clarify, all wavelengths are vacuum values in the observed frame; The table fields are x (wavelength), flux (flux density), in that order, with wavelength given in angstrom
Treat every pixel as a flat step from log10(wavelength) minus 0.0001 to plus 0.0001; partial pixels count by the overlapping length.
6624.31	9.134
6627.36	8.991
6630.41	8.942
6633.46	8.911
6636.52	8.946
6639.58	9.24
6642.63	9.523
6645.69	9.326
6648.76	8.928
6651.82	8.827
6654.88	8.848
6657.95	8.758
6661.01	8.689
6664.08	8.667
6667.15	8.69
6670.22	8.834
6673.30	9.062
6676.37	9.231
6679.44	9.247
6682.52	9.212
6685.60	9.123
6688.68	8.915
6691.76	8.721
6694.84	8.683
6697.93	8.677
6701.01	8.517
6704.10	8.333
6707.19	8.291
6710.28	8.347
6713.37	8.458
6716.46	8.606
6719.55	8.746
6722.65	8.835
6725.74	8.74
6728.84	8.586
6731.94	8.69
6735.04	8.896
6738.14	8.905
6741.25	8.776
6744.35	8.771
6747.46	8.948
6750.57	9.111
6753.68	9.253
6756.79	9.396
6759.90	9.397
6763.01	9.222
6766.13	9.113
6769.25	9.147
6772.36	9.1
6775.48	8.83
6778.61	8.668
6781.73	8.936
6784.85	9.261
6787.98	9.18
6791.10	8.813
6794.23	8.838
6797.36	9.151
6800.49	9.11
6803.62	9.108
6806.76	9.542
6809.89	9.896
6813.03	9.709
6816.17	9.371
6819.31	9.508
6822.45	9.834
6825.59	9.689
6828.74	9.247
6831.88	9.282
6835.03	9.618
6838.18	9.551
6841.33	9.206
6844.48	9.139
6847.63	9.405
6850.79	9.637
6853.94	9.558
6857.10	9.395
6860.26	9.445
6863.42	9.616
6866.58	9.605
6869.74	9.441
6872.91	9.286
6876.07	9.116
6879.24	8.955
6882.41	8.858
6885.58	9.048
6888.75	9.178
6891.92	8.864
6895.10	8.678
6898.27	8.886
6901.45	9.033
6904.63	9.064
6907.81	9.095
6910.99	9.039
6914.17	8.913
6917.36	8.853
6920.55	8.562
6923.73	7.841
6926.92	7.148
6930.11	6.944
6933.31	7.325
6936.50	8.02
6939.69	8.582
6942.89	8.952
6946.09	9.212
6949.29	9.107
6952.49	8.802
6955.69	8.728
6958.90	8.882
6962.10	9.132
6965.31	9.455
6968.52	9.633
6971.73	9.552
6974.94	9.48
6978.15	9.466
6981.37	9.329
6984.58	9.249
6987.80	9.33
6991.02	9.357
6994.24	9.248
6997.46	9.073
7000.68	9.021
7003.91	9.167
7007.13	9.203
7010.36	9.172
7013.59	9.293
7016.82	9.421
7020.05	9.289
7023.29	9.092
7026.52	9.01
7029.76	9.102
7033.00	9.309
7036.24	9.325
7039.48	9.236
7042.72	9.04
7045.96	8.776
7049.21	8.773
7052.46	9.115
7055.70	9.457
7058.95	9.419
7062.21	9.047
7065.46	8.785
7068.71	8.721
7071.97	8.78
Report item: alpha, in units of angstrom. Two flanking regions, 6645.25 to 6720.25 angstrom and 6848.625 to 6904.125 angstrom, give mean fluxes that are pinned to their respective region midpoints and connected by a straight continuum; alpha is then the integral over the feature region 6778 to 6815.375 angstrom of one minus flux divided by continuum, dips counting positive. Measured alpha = -0.69 angstrom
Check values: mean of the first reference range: 8.78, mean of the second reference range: 9.21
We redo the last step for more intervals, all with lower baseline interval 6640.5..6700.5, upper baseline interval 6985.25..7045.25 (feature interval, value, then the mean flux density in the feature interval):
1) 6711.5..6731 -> 0.7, 8.66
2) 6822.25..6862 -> -1.7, 9.45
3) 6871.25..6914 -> 0.5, 9.01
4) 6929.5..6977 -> 1.7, 8.83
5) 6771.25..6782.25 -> 0.2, 8.86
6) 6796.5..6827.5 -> -1.5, 9.5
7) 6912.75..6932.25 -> 2.4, 8.01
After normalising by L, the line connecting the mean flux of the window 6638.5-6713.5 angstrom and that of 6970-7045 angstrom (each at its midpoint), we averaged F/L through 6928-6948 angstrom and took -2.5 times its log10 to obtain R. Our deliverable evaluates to 0.13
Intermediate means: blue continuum 8.85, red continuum 9.25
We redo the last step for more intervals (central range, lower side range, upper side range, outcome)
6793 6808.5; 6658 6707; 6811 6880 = 0.01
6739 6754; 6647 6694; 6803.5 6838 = 0.03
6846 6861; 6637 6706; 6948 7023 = -0.05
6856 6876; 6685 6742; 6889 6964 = -0.10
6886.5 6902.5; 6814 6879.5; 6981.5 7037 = 0.05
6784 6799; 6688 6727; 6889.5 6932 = -0.06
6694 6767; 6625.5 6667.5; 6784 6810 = 0.03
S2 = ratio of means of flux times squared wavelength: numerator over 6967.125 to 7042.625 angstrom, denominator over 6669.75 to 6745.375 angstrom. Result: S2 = 1.2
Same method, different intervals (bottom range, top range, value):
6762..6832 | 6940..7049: 1.05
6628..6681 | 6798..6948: 1.07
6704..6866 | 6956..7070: 1.08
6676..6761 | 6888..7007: 1.08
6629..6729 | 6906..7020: 1.10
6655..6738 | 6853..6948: 1.07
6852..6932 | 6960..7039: 1.08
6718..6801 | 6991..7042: 1.10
